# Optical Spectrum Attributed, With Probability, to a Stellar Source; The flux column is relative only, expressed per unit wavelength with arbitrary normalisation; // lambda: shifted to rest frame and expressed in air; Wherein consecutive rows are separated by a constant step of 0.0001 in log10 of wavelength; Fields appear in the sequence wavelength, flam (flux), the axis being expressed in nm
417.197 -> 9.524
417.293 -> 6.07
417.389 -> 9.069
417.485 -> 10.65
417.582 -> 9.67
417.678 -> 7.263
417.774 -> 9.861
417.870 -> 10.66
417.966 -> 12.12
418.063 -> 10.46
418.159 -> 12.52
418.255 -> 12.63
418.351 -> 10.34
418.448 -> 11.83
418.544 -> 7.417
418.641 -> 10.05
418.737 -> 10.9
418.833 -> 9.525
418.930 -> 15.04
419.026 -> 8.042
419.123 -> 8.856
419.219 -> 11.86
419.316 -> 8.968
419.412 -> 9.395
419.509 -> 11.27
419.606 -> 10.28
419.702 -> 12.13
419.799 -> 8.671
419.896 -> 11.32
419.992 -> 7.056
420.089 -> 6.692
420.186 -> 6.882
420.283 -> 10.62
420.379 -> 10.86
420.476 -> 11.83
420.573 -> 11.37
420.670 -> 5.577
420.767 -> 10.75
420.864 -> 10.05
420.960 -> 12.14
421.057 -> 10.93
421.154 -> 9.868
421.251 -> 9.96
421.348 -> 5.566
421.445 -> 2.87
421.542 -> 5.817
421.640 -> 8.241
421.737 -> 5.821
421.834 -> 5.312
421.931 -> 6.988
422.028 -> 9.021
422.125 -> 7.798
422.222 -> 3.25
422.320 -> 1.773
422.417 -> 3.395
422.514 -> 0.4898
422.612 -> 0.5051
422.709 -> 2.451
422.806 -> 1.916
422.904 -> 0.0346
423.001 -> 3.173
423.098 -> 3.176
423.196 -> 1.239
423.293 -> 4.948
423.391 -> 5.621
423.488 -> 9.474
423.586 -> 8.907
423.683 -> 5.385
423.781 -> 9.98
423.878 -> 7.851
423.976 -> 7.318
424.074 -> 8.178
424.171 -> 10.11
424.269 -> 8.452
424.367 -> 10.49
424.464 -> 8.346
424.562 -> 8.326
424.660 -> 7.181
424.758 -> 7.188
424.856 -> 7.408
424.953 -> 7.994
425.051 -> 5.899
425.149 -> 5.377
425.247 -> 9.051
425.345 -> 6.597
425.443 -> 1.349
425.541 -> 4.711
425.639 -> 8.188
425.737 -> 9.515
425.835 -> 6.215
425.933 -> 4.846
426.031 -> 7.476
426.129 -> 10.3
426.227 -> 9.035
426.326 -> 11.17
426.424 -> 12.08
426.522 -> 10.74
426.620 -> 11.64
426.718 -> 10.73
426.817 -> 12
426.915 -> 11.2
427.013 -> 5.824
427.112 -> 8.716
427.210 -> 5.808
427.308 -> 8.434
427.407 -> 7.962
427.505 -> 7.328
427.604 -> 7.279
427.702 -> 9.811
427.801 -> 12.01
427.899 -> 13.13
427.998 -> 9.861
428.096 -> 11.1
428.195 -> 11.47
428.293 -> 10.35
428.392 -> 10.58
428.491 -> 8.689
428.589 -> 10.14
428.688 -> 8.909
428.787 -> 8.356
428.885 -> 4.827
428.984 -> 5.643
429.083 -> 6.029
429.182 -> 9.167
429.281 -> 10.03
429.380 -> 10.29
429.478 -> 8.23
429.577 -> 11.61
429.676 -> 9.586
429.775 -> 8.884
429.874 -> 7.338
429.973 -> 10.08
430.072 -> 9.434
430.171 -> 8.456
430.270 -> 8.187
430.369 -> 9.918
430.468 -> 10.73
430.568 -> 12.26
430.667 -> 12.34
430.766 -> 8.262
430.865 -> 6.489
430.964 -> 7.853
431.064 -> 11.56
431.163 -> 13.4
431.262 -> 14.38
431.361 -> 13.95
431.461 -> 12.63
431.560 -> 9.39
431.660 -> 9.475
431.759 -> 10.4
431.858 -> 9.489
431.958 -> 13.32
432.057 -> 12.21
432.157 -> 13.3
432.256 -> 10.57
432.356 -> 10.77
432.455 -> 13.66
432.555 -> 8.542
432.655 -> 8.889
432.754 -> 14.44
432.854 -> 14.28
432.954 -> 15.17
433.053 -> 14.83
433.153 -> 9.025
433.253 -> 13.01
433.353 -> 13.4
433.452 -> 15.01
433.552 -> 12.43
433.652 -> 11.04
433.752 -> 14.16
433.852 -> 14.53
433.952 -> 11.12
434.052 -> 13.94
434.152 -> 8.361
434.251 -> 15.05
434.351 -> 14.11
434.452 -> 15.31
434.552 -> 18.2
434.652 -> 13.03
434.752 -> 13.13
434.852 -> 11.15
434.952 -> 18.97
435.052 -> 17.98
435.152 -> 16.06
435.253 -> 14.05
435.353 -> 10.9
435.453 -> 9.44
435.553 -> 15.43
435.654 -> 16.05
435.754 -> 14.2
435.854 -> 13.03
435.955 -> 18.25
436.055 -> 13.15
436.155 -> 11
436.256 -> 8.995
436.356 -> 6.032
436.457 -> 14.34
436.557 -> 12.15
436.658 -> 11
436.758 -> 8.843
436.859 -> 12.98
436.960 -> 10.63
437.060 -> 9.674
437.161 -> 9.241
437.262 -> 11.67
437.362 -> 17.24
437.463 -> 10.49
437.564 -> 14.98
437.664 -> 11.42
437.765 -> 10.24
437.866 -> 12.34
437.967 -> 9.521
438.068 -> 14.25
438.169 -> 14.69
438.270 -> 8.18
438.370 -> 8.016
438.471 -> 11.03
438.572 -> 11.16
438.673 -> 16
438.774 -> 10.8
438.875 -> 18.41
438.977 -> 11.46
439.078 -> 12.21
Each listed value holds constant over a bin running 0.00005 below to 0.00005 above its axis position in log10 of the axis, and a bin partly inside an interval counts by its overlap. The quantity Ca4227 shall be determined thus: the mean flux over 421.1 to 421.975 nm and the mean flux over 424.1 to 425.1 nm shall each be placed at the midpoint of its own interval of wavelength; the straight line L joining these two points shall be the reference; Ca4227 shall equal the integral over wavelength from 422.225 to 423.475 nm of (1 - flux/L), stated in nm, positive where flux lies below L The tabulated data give 0.806 nm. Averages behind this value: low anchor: 6.74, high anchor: 8.14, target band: 2.63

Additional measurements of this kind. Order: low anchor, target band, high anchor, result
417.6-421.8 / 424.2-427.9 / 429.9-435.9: 0.87 nm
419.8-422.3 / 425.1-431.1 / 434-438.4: 0.79 nm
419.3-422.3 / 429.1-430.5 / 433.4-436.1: 0.32 nm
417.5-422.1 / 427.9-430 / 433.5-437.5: 0.42 nm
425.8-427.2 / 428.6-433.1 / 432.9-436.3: 0.51 nm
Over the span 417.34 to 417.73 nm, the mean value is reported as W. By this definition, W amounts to 9.15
